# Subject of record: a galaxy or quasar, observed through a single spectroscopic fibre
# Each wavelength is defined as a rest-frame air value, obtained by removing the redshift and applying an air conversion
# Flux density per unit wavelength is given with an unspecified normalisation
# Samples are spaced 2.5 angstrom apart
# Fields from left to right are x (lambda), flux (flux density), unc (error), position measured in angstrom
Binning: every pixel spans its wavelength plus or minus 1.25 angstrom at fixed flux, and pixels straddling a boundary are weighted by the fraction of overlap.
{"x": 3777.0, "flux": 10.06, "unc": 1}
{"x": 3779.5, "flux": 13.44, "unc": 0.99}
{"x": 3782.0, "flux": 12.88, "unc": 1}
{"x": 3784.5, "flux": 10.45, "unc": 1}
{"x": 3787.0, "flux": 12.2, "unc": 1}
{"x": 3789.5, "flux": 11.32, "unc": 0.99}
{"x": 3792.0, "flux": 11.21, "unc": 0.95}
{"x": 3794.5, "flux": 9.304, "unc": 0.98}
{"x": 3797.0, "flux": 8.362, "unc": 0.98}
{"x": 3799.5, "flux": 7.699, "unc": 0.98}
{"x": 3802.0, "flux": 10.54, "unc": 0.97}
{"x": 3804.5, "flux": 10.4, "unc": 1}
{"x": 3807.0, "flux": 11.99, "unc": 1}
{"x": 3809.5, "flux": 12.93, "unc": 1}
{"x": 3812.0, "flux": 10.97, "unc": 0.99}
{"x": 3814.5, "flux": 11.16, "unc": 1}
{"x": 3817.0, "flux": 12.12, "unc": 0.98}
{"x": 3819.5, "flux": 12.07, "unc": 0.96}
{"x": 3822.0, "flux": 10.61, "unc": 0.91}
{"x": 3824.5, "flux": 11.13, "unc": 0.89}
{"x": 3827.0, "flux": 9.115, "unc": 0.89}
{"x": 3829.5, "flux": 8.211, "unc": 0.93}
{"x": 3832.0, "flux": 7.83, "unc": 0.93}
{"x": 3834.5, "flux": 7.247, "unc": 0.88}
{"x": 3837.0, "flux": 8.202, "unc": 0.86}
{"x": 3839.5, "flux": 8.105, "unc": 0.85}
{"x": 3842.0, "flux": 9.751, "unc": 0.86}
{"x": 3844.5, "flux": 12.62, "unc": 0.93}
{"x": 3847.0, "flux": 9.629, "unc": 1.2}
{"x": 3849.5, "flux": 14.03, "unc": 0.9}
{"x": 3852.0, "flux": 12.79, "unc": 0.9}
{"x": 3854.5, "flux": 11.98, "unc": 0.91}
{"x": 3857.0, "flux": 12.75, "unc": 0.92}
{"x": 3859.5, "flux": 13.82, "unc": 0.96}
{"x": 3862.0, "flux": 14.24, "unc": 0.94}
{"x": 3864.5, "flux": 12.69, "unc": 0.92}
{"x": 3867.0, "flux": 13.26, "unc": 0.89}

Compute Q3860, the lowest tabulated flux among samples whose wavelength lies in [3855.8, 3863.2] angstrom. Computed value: 12.75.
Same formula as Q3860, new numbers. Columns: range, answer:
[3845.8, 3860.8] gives 9.629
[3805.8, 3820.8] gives 10.97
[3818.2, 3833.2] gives 7.83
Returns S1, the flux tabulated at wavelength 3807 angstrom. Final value 11.99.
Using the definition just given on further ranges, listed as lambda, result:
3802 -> 10.54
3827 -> 9.115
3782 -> 12.88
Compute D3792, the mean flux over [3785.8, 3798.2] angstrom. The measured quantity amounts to 10.5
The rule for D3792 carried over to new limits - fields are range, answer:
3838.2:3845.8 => 10.1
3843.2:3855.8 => 12.2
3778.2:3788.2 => 12.2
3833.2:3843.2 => 8.32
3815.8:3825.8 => 11.5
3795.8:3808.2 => 9.8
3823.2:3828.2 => 10.1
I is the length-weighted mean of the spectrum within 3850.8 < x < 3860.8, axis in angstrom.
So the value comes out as 12.8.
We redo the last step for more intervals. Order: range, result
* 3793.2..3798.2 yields 8.86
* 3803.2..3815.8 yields 11.5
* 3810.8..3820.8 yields 11.6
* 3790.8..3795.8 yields 10.2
